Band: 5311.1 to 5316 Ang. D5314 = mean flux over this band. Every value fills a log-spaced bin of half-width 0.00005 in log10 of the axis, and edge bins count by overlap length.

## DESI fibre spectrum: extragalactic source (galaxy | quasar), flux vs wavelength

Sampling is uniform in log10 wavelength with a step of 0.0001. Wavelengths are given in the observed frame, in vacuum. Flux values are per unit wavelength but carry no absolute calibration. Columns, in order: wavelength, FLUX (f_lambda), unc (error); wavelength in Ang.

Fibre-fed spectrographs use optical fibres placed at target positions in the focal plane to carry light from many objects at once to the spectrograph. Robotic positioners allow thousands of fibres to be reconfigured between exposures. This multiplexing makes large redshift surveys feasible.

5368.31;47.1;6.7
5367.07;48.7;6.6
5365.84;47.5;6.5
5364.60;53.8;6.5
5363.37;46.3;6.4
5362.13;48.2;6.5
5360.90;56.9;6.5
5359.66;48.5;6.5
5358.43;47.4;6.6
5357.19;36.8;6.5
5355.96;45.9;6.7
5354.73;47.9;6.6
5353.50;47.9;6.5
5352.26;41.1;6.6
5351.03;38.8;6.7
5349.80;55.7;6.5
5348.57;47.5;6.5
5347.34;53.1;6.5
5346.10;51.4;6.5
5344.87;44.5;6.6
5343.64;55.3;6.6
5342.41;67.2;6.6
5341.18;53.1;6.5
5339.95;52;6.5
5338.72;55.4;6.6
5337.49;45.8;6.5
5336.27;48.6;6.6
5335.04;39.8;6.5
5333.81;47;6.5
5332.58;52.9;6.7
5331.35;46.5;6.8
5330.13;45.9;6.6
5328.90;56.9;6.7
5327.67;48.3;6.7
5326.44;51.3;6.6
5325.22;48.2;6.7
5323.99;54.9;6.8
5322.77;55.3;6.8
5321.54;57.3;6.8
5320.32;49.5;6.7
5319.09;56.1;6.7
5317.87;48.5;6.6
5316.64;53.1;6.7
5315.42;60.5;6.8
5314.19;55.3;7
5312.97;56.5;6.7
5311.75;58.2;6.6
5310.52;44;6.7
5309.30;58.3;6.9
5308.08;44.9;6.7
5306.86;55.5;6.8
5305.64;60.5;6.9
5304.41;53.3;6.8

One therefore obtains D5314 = 57.4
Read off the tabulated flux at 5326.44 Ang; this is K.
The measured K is 51.3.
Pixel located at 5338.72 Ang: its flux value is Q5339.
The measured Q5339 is 55.4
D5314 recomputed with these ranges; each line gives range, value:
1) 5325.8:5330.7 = 50.6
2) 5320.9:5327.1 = 53.4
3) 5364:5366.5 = 50.6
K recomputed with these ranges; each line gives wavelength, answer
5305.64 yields 60.5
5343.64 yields 55.3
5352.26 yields 41.1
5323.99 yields 54.9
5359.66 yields 48.5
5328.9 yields 56.9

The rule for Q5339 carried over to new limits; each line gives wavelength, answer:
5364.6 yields 53.8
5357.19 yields 36.8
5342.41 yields 67.2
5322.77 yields 55.3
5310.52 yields 44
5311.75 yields 58.2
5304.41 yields 53.3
